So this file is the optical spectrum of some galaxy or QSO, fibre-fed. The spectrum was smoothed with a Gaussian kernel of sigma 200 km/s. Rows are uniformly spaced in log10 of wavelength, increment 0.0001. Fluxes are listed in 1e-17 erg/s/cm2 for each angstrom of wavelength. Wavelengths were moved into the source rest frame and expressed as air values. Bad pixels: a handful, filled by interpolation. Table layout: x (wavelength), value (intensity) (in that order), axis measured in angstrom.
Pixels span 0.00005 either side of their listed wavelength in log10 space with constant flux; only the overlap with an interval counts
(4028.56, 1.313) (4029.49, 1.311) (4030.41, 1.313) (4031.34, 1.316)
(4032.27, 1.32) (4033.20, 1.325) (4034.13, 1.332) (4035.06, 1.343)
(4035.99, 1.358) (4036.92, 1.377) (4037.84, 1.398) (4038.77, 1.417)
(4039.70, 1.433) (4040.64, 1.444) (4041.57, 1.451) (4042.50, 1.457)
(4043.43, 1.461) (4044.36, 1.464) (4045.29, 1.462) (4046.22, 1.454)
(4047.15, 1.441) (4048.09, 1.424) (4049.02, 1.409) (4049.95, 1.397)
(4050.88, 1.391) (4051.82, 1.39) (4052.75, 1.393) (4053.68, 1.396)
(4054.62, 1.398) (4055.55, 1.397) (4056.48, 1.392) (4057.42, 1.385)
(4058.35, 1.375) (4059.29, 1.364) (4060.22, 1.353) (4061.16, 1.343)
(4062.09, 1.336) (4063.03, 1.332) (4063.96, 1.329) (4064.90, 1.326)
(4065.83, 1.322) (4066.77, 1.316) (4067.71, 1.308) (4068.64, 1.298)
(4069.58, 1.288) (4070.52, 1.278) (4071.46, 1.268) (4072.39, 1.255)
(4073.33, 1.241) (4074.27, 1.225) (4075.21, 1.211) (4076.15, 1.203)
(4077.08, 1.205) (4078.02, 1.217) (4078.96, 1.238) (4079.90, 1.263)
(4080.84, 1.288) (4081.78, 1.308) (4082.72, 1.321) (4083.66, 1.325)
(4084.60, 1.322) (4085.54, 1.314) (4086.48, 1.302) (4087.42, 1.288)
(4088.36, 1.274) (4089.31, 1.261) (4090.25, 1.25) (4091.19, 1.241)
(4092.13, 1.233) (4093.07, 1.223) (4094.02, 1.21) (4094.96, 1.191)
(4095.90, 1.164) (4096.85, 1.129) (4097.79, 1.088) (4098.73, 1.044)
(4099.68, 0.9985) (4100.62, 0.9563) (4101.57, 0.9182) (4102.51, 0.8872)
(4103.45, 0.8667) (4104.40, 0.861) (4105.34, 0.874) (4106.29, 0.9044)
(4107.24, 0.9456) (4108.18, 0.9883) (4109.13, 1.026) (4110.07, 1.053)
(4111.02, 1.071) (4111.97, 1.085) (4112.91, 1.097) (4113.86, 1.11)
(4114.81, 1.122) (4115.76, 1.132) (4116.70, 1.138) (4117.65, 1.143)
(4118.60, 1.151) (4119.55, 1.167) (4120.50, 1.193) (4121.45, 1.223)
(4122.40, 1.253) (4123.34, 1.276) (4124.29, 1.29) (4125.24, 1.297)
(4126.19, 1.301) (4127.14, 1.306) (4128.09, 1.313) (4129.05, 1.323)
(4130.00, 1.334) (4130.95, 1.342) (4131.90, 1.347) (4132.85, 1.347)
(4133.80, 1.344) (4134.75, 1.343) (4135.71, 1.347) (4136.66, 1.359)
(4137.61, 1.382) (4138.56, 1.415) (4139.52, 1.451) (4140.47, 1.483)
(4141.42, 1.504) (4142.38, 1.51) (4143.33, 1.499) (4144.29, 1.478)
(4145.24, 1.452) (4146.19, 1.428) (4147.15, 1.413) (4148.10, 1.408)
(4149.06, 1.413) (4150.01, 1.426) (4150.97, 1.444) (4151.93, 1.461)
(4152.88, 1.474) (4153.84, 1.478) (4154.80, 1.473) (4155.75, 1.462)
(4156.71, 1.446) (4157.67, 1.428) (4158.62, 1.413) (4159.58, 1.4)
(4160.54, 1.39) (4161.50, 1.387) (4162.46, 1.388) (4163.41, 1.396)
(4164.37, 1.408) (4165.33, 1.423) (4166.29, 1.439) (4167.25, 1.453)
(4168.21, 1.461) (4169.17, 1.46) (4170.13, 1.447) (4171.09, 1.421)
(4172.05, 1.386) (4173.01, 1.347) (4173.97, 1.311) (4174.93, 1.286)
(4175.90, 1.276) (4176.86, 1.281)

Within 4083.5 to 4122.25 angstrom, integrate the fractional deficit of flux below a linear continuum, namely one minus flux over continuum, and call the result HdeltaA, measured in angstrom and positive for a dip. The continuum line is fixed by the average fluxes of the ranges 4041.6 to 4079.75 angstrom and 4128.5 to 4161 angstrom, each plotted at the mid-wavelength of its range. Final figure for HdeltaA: 7.4 angstrom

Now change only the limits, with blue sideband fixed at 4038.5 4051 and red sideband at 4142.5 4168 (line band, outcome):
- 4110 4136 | 3.7 angstrom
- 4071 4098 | 3.6 angstrom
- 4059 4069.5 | 0.8 angstrom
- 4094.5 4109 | 4.5 angstrom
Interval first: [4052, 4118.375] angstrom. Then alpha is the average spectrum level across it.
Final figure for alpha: 1.2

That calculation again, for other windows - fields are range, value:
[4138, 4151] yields 1.45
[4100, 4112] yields 0.953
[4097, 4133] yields 1.12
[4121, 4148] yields 1.37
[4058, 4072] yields 1.32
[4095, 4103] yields 1.03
